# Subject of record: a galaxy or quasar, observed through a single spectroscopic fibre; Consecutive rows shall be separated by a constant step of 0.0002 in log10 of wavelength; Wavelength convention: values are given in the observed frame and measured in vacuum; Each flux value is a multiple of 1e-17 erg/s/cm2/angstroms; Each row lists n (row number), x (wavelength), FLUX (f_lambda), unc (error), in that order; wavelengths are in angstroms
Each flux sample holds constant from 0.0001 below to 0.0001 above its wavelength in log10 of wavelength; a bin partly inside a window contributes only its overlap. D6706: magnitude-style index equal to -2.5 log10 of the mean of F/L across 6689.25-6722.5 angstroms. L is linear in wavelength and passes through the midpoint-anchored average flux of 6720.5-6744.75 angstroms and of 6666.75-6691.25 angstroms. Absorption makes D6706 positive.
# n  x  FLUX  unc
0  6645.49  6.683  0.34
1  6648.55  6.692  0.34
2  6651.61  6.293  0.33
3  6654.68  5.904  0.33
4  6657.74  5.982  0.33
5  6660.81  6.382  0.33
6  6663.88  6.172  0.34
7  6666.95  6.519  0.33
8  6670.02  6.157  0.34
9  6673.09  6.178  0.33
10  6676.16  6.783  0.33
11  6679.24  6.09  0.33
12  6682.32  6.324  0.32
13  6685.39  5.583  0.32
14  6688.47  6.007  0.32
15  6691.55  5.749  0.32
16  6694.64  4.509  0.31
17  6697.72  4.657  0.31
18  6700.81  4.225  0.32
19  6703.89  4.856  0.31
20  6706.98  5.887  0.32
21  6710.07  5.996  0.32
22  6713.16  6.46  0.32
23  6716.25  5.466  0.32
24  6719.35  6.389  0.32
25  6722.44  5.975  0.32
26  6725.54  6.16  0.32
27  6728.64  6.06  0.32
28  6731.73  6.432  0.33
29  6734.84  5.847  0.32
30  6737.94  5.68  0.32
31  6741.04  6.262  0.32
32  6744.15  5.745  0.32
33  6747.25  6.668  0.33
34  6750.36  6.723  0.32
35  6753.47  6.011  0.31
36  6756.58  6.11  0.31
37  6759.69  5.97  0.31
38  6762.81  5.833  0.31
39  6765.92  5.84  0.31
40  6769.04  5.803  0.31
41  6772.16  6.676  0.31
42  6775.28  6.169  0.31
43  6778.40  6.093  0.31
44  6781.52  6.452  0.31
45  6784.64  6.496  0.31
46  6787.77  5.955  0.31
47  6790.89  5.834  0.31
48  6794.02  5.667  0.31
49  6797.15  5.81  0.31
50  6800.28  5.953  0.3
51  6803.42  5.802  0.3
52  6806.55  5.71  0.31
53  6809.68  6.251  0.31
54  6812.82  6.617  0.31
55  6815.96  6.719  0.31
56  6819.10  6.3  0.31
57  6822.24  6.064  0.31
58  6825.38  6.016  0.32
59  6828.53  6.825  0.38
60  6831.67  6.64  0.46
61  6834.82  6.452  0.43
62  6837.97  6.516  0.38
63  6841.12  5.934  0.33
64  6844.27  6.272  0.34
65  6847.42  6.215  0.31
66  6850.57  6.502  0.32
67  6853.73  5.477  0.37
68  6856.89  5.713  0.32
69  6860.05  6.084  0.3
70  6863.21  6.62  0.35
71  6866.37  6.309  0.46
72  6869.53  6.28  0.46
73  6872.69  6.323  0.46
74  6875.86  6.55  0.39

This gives 0.12 mag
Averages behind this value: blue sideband 6.17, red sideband 6.04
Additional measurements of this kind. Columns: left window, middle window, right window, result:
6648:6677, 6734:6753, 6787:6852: 0.01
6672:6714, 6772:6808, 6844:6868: -0.02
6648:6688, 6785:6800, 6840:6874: 0.05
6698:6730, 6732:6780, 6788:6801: -0.06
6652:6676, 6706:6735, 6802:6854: 0.03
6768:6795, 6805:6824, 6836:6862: -0.03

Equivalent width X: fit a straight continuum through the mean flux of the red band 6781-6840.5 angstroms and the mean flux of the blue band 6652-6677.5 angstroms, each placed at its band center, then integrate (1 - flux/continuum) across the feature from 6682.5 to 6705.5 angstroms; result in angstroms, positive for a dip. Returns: 4.0 angstroms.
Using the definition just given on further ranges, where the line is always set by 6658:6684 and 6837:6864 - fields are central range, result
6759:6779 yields 0.5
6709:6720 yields 0.4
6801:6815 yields 0.1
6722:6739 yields 0.6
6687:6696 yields 1.2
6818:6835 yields -0.6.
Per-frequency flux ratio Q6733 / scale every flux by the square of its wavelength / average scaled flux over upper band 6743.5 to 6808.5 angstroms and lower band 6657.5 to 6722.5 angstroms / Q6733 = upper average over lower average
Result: 1.07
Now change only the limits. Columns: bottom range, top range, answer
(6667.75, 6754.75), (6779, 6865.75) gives 1.08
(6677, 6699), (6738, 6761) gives 1.12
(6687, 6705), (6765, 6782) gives 1.26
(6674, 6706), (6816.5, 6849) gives 1.20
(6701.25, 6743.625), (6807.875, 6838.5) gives 1.12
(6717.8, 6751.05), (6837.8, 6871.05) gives 1.04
